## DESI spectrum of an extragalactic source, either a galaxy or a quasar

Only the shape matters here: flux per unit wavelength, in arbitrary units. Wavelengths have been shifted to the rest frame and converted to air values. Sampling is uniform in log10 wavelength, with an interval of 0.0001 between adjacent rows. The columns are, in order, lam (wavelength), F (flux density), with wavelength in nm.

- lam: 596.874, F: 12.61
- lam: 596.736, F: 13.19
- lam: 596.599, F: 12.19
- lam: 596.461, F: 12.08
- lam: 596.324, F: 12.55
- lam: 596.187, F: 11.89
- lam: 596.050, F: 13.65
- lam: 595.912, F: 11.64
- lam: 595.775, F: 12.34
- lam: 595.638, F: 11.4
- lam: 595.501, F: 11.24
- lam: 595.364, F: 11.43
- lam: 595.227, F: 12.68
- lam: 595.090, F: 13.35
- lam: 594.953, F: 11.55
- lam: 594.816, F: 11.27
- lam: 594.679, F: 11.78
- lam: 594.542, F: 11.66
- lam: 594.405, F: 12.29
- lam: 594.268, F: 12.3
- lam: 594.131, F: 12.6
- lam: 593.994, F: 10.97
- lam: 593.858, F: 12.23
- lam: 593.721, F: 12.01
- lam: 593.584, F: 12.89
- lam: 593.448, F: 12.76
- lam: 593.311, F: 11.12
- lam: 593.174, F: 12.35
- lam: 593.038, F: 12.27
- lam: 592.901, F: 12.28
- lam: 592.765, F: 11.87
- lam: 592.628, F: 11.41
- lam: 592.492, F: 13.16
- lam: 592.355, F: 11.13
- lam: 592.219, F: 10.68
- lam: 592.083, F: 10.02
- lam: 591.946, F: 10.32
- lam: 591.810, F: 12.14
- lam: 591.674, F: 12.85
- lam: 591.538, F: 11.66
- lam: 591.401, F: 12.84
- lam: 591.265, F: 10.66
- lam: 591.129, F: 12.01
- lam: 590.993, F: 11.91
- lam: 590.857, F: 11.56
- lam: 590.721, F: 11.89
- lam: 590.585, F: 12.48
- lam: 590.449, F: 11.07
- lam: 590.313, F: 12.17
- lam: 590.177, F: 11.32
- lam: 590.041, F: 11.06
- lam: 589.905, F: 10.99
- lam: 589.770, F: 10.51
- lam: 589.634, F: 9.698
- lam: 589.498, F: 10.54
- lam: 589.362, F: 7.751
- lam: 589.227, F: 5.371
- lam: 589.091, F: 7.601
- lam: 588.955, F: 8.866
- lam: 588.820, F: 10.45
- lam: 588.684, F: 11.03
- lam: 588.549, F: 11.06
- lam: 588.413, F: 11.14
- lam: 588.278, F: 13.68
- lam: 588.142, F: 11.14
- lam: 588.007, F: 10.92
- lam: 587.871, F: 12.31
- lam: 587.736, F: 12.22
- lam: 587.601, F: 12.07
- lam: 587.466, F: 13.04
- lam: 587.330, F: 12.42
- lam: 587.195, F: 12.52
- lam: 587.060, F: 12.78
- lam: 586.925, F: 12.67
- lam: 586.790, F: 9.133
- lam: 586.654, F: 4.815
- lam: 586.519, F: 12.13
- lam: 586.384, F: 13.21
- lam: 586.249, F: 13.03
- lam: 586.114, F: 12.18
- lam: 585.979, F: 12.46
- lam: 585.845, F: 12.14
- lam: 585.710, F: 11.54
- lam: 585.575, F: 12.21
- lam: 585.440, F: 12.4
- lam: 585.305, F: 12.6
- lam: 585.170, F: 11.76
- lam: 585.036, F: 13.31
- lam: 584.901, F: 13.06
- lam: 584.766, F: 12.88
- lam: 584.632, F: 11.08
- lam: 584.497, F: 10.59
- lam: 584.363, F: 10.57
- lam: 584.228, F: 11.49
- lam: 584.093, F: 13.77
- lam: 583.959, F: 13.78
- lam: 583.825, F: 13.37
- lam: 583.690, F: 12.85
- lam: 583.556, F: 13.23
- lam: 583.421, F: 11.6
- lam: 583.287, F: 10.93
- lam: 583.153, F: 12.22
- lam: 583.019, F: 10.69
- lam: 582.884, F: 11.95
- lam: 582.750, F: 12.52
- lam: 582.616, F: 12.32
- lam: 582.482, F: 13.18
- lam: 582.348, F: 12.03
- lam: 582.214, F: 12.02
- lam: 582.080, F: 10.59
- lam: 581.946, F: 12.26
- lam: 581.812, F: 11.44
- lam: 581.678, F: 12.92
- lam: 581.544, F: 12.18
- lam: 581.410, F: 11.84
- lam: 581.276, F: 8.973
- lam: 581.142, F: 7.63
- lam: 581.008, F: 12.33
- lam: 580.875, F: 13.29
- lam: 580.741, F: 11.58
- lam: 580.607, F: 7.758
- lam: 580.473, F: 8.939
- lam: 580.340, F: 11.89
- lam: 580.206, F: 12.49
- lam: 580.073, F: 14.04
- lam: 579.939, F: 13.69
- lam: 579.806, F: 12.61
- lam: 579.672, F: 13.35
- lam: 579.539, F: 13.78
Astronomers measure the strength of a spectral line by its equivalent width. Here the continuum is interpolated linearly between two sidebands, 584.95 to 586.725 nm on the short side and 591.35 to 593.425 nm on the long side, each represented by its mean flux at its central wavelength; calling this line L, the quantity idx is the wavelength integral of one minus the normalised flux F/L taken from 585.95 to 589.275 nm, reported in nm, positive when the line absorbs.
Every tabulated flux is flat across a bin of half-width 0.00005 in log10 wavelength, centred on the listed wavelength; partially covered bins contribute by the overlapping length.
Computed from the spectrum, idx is 0.19 nm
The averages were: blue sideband 11.8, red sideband 11.7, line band 11.1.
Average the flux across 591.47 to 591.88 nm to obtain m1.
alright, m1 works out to 12.2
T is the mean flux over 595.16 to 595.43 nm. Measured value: 12.1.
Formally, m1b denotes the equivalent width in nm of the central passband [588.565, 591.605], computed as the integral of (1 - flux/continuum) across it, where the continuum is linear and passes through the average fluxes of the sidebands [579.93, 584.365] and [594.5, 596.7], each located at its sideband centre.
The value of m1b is 0.34 nm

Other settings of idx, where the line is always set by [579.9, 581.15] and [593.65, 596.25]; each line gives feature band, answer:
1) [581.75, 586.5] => -0.240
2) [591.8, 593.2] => 0.043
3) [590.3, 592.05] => 0.016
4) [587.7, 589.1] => 0.085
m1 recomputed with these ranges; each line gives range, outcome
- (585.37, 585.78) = 12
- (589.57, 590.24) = 10.7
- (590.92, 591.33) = 11.5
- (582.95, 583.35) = 11.3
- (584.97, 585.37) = 12.6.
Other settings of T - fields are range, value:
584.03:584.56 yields 11.6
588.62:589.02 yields 10.1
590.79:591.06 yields 11.7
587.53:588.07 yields 11.9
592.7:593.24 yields 12.2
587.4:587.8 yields 12.5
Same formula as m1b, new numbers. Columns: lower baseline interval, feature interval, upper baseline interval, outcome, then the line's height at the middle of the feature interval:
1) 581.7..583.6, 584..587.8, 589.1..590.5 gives -0.32 nm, 11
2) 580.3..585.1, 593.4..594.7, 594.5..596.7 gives -0.01 nm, 12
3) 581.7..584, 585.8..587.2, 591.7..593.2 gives 0.05 nm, 12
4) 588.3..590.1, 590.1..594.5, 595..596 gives -0.39 nm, 10.9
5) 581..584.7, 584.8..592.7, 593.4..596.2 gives 0.38 nm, 11.9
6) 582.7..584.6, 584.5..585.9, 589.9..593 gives -0.03 nm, 12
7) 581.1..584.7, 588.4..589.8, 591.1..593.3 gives 0.28 nm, 11.7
